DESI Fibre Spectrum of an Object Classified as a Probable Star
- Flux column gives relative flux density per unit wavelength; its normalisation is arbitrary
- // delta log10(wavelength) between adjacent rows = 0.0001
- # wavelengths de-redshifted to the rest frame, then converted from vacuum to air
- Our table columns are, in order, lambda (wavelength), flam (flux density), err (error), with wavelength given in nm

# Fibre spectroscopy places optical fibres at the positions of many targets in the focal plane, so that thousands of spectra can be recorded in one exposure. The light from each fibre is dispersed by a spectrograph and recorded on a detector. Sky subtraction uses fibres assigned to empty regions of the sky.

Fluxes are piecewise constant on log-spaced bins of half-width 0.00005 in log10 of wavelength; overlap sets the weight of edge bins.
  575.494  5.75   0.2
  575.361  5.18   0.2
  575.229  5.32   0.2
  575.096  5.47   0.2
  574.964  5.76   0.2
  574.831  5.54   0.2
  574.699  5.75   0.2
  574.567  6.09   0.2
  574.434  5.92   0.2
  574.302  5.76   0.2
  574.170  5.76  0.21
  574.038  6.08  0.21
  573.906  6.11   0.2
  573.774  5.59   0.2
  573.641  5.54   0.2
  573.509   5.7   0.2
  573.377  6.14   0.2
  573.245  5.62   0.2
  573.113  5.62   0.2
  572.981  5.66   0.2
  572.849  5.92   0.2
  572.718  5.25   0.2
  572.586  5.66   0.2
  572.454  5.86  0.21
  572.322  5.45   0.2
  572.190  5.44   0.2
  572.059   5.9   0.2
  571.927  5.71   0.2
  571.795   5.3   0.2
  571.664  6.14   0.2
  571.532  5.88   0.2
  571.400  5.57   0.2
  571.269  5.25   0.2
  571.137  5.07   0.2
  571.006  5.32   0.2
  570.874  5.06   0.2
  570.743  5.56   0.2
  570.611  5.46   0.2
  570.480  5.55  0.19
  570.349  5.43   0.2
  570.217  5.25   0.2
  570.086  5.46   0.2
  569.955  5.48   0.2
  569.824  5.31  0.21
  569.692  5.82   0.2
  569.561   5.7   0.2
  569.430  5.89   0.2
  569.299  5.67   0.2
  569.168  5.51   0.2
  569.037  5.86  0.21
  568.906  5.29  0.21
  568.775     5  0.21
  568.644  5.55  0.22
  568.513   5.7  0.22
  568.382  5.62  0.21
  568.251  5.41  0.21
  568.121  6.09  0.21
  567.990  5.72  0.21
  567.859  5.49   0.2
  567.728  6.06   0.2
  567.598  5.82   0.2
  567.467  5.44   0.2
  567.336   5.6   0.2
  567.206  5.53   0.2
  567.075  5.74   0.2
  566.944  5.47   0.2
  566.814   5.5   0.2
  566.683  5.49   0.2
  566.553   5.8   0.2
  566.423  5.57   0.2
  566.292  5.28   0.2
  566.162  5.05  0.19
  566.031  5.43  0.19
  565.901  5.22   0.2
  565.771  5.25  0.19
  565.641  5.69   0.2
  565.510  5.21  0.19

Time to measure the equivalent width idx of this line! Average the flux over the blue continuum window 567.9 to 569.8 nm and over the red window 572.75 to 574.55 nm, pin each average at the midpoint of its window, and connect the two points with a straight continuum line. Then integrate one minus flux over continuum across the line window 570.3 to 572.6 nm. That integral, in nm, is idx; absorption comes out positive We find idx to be 0.07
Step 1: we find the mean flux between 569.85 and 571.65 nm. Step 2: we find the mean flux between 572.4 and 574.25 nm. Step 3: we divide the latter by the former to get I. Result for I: 1.1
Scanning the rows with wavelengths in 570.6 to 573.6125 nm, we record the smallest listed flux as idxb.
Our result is 5.06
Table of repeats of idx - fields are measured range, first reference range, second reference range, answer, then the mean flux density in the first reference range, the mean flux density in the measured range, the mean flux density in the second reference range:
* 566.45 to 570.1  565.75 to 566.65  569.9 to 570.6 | -0.13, 5.39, 5.61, 5.44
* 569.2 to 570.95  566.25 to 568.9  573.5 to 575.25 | 0.04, 5.59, 5.51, 5.75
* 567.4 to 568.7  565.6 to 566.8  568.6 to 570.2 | -0.05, 5.42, 5.69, 5.54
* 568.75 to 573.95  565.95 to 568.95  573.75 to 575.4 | 0.07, 5.55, 5.58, 5.73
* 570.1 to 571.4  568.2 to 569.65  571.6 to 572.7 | 0.06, 5.57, 5.35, 5.66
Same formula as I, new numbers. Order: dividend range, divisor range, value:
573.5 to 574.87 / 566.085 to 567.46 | 1.06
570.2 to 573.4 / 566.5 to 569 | 0.99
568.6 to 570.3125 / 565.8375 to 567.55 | 1.01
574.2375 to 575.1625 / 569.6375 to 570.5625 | 1.05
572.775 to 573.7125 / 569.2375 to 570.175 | 1.02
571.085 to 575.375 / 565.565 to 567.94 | 1.03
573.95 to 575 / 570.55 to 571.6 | 1.08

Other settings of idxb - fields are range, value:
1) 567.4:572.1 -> 5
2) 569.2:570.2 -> 5.31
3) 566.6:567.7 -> 5.44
